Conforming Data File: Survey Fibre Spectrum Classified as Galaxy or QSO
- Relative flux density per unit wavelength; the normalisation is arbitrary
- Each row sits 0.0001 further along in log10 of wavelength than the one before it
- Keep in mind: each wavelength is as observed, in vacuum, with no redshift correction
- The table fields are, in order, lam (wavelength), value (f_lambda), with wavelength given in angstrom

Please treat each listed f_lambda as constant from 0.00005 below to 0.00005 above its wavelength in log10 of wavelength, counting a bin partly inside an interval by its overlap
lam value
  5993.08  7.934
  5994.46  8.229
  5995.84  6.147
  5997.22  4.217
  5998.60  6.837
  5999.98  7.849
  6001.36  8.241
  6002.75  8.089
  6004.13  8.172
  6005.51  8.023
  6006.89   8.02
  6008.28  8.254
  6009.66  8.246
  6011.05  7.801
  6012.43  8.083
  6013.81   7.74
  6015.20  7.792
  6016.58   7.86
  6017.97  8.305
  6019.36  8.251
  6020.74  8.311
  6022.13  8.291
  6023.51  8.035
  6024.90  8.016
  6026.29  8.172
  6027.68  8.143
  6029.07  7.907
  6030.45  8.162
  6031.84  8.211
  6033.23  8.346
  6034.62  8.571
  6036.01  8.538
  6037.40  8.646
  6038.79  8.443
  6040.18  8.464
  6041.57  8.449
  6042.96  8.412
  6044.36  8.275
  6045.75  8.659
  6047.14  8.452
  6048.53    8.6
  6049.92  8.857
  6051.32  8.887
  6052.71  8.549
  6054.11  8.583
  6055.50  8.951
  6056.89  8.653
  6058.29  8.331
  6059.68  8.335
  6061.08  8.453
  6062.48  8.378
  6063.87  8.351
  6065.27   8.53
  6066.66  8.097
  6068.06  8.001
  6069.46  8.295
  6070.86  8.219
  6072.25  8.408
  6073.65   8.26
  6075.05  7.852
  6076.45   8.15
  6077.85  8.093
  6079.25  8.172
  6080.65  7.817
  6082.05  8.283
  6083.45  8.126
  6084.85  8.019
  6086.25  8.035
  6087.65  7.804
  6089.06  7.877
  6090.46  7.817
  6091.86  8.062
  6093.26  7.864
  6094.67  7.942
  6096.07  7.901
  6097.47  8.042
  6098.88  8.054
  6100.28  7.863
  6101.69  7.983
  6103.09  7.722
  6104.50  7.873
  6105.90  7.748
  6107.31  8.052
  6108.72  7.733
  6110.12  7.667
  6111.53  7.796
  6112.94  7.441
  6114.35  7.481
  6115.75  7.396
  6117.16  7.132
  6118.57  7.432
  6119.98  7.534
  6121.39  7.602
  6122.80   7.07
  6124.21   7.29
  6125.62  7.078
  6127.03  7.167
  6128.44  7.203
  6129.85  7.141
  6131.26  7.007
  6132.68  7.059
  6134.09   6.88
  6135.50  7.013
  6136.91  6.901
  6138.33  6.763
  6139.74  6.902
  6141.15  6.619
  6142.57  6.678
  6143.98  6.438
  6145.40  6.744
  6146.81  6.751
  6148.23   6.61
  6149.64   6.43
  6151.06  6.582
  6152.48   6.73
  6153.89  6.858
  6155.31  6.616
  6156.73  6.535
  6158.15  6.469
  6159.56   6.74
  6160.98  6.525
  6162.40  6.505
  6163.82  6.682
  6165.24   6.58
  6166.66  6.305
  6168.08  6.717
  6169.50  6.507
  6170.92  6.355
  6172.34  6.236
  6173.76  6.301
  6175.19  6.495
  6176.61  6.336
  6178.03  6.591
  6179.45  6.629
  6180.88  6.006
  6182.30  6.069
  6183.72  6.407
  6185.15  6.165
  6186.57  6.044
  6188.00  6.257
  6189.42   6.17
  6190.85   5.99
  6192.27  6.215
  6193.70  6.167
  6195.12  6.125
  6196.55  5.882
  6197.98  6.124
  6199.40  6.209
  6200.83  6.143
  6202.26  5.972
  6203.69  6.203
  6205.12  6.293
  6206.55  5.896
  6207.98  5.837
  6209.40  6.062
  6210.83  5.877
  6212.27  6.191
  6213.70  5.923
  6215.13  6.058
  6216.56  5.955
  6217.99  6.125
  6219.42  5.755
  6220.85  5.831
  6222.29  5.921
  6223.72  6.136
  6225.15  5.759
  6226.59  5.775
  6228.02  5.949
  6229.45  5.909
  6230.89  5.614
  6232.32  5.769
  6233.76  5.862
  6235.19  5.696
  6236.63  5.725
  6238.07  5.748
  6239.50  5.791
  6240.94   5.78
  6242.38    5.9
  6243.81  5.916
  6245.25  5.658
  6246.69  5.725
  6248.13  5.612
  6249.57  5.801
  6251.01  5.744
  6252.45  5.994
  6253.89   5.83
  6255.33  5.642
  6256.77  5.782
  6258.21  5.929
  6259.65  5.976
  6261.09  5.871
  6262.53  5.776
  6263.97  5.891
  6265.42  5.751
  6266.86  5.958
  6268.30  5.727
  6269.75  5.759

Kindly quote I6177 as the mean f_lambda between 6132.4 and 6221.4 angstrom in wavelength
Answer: 6.36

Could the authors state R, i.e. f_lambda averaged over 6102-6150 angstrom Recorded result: 7.2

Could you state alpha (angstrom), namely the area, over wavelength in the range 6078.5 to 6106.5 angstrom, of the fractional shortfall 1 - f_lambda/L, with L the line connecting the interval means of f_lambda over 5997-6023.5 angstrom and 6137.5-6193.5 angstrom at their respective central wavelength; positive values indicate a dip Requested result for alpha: -3.2 angstrom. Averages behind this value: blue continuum 7.88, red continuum 6.47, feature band 7.95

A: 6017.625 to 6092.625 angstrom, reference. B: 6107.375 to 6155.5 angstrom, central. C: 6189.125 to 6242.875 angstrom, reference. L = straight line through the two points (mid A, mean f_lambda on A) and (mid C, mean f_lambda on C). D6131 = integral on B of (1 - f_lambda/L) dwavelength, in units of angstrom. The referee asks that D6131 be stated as 0.8 angstrom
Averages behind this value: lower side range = 8.29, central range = 7.07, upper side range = 5.95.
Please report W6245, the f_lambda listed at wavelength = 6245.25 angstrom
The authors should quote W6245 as 5.658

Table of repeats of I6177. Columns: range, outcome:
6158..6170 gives 6.57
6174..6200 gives 6.22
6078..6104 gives 7.97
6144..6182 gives 6.52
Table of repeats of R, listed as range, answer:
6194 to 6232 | 5.98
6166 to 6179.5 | 6.44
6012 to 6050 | 8.28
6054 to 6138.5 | 7.82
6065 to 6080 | 8.18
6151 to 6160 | 6.65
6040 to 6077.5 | 8.42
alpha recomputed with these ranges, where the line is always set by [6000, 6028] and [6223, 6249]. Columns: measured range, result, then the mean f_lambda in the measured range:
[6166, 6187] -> 0.20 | 6.35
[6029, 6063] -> -3.26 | 8.5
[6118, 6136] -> -0.70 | 7.19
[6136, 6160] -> 0.12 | 6.67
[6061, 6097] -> -3.33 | 8.1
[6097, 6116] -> -1.73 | 7.78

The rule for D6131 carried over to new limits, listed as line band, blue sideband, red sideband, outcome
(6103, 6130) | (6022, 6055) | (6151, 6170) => -0.8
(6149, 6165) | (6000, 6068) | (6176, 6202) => 0.1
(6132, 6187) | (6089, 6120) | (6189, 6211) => 1.8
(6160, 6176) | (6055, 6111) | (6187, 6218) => 0.4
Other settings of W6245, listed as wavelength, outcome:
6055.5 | 8.951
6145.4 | 6.744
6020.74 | 8.311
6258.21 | 5.929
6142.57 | 6.678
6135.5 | 7.013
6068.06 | 8.001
